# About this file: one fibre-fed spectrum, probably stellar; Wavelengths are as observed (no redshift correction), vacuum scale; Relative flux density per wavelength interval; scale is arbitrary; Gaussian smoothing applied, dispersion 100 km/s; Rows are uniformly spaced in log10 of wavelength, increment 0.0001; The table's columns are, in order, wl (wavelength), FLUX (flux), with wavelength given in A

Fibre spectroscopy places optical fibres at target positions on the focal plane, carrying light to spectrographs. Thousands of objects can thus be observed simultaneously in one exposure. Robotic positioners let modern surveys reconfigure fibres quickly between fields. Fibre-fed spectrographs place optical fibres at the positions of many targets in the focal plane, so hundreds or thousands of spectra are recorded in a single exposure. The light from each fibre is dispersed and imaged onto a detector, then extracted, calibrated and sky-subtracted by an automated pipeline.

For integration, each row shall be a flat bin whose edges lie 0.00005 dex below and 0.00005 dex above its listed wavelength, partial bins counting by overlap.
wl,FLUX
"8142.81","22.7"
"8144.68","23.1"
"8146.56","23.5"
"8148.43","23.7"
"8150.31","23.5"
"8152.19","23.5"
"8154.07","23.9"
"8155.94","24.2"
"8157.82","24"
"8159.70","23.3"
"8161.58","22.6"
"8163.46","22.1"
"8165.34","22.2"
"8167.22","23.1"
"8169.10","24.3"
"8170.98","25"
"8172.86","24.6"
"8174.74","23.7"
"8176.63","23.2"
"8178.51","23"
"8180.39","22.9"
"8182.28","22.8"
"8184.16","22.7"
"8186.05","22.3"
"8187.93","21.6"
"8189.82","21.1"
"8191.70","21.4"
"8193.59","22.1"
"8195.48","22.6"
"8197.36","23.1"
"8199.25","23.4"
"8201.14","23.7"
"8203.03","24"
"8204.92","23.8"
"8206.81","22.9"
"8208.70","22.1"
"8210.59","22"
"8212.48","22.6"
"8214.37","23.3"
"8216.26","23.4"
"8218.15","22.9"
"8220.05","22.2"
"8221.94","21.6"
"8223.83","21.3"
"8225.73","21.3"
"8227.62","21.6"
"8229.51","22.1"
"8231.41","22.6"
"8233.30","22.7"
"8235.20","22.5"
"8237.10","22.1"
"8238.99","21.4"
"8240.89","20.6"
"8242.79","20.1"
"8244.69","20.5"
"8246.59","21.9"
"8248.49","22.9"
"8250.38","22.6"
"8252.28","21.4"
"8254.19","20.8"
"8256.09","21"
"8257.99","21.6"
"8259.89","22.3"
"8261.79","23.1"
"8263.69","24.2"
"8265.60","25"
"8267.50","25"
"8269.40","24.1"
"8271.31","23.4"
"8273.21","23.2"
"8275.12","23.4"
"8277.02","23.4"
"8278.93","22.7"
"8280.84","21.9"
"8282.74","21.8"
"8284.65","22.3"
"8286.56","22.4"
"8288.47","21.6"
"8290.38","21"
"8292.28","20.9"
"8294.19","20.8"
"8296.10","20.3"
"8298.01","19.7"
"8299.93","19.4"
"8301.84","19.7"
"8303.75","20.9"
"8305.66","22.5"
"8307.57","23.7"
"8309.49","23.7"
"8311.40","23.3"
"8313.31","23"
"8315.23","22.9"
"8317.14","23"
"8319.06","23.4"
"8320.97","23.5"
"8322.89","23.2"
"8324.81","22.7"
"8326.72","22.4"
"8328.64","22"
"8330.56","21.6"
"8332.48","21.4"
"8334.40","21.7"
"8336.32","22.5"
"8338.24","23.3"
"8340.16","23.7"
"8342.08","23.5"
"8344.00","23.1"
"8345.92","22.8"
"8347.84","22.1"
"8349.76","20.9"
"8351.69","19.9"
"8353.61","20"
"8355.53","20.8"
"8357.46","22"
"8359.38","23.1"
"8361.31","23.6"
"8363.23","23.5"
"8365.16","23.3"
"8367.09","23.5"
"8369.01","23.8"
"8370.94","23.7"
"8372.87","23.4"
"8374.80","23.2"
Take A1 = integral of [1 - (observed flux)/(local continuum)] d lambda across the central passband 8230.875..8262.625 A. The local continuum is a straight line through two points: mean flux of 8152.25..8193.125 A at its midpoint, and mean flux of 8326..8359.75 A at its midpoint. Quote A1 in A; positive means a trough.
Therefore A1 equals 1.2 A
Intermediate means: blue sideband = 23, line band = 21.8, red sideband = 22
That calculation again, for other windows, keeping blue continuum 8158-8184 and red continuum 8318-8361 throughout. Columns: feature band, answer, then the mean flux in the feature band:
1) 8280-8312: 1.5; 21.5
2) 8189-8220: 0.4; 22.8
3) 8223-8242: 0.9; 21.8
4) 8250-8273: -0.2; 22.9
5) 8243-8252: 0.4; 21.8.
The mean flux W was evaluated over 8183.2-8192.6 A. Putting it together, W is 21.8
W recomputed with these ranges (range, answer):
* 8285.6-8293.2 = 21.5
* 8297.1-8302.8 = 19.6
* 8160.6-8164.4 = 22.4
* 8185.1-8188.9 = 21.9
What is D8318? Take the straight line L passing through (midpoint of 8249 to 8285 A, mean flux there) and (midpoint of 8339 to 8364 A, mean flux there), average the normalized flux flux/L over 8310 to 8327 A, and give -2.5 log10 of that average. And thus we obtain -0.030 mag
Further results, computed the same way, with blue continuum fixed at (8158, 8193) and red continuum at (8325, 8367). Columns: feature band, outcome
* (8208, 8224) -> 0.015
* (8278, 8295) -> 0.038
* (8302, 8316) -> -0.013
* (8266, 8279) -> -0.055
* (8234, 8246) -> 0.071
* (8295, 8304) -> 0.129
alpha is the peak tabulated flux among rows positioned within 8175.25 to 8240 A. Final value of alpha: 24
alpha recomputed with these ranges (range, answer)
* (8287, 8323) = 23.7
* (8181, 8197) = 22.8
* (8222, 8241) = 22.7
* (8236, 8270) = 25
